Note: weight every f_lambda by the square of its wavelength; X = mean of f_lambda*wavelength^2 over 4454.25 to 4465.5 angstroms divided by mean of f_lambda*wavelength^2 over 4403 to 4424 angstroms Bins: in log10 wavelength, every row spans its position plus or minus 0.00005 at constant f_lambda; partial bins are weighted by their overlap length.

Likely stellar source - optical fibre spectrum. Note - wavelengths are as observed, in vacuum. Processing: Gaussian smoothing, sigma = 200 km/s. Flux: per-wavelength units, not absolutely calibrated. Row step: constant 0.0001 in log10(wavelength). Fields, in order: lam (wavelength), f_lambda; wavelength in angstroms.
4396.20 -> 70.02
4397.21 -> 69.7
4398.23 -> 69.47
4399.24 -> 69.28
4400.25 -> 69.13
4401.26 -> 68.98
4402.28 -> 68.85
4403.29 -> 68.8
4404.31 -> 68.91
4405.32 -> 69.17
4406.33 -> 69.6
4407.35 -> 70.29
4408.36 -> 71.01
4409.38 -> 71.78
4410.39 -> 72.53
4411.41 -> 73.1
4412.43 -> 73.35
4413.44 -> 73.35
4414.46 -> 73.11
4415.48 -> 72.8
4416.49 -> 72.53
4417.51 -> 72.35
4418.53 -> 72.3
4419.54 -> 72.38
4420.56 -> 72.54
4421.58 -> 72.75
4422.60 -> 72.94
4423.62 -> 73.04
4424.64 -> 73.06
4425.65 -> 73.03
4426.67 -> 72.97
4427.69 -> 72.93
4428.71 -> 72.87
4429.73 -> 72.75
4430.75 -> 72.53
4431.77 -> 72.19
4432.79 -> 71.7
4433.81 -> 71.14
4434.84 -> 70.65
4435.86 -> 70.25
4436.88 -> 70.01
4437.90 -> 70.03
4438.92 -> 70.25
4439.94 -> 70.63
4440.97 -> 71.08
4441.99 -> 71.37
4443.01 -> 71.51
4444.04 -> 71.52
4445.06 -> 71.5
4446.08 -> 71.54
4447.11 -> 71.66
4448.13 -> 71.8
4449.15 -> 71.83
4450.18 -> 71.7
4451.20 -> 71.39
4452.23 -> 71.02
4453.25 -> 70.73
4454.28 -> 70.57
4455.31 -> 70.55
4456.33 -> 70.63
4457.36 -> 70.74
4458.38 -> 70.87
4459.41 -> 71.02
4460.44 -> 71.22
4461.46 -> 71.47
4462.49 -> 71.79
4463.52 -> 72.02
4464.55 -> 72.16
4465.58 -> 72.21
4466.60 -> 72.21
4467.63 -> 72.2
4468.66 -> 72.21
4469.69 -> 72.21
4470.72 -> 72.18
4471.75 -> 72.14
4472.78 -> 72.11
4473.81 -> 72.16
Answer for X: 1.0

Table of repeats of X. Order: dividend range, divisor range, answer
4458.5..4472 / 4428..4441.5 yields 1.02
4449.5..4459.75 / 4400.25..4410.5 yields 1.04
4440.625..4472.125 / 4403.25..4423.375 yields 1.02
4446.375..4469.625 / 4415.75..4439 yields 1.00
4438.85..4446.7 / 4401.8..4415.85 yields 1.02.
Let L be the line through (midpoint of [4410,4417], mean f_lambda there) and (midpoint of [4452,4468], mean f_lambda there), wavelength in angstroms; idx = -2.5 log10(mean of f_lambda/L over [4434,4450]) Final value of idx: 0.01 mag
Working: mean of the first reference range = 72.9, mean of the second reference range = 71.4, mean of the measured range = 71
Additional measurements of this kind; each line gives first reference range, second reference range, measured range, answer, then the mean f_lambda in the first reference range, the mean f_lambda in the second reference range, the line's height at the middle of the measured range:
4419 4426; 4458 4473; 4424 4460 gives 0.01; 72.9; 71.9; 72.4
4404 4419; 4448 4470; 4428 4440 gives 0.01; 71.8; 71.5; 71.6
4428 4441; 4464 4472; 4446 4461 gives 0.01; 71.2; 72.2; 71.8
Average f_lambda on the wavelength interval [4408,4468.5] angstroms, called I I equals 71.8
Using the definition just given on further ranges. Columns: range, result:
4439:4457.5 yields 71.2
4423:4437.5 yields 72.1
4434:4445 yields 70.7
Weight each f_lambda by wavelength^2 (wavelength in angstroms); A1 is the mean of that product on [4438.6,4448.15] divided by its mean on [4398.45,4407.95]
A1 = 1.05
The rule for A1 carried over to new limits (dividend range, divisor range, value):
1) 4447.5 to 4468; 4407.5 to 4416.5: 1.00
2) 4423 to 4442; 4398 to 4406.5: 1.05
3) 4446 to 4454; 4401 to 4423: 1.02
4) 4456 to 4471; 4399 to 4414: 1.04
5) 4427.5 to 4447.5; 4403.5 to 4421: 1.01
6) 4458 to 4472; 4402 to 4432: 1.02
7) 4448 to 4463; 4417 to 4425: 1.00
